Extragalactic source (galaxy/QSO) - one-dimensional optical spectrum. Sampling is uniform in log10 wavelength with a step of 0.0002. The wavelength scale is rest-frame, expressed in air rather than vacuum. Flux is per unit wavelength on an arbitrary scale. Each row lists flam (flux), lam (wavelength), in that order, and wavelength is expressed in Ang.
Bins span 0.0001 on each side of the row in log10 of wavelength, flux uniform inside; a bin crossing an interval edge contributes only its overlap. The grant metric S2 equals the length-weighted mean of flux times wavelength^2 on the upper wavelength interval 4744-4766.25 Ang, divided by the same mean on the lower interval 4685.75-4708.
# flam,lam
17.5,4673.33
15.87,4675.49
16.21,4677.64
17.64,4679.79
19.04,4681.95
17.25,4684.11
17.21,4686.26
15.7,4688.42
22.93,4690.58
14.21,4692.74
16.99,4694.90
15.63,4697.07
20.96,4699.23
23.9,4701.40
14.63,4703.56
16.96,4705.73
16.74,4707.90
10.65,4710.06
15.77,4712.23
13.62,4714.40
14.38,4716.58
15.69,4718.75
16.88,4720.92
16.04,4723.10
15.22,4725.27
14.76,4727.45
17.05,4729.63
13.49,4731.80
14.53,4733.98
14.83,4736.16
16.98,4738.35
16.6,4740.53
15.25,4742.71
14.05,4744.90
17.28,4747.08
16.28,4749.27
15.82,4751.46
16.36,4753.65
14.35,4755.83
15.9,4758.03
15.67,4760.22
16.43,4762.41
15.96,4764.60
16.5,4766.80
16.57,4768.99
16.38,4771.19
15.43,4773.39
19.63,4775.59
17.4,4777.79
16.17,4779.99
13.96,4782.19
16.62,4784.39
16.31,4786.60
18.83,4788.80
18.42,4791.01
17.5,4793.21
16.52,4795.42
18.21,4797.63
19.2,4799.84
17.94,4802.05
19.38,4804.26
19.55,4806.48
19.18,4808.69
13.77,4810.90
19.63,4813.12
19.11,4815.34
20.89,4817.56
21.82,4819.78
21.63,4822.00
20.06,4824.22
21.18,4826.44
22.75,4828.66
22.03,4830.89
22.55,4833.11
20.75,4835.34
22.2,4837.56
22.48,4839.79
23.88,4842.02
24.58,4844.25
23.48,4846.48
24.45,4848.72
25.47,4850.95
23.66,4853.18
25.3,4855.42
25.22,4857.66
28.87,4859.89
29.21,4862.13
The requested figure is 0.9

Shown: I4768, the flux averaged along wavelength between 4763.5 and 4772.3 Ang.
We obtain 16.3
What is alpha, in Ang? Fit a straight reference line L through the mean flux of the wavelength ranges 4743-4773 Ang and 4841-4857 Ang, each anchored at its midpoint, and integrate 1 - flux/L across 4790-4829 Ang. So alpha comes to 2.9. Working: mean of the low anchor 15.9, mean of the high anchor 24.4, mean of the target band 19.2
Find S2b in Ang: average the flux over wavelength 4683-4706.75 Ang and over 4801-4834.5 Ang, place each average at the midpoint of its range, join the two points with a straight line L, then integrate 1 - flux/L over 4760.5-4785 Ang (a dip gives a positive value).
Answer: 3.62 Ang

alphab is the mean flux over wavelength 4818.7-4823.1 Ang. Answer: 21.7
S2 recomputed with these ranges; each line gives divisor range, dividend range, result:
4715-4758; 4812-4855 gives 1.49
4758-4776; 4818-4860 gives 1.45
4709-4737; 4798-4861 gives 1.54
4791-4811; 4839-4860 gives 1.38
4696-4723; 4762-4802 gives 1.08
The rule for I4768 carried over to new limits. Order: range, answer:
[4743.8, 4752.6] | 15.8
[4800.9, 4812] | 18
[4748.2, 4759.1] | 15.7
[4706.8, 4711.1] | 13.8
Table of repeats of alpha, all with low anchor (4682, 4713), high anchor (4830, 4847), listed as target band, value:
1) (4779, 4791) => 2.4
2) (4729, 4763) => 6.1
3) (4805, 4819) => 1.9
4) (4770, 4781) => 1.8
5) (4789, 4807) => 2.4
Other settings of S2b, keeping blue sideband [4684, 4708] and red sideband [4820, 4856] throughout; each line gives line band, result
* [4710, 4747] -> 7.3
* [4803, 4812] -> 1.6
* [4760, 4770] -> 2.0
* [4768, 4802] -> 6.2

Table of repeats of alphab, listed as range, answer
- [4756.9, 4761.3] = 15.7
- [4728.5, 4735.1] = 15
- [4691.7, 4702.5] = 18.3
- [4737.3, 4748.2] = 16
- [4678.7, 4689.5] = 17.4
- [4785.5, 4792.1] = 17.9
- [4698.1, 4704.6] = 19.8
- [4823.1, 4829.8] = 21.3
